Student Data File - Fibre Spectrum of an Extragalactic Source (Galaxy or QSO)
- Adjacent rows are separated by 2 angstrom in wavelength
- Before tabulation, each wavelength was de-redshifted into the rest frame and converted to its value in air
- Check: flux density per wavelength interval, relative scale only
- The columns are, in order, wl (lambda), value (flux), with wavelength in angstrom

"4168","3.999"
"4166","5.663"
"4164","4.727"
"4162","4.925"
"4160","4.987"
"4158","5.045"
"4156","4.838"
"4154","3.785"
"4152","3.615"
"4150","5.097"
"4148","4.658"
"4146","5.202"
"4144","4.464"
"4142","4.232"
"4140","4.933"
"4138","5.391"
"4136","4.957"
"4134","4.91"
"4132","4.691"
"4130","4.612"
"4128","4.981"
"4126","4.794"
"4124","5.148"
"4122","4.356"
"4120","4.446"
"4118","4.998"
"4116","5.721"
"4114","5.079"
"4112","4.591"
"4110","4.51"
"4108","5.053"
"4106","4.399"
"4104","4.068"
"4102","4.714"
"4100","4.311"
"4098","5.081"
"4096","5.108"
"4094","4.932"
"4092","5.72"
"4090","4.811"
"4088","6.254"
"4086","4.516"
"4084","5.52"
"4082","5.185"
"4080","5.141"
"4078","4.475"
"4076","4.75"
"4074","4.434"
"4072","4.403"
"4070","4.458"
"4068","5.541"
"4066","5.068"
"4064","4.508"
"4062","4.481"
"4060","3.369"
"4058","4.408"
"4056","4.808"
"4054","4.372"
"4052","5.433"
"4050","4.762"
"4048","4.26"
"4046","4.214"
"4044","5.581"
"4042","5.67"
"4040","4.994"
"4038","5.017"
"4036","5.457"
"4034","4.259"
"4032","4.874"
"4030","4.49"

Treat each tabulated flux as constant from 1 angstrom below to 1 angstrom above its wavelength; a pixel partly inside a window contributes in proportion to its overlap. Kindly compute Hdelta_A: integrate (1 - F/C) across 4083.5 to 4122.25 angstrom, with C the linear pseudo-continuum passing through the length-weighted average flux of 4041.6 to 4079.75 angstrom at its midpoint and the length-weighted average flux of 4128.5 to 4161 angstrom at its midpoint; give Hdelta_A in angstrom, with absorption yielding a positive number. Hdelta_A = -1.8 angstrom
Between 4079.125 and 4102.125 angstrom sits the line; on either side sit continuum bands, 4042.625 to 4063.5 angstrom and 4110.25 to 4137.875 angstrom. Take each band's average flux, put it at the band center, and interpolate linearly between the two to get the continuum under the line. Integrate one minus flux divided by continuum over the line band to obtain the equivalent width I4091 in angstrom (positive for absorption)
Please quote -1.87 angstrom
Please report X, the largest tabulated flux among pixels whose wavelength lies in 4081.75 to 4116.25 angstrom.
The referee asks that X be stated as 6.254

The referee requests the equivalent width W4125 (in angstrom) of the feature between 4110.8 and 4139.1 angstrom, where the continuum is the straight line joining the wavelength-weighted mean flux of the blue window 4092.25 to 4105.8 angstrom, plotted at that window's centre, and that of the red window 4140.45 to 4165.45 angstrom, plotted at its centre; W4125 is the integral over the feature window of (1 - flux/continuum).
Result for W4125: -1.2 angstrom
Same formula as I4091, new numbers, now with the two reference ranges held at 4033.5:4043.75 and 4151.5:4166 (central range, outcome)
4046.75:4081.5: 2.9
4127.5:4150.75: -0.4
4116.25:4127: 0.0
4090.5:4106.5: 0.4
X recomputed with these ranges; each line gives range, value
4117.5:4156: 5.391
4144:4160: 5.202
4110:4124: 5.721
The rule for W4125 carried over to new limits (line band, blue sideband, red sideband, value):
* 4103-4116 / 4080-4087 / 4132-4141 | 0.9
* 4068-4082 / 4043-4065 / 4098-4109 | -0.5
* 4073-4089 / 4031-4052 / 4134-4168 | -0.5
